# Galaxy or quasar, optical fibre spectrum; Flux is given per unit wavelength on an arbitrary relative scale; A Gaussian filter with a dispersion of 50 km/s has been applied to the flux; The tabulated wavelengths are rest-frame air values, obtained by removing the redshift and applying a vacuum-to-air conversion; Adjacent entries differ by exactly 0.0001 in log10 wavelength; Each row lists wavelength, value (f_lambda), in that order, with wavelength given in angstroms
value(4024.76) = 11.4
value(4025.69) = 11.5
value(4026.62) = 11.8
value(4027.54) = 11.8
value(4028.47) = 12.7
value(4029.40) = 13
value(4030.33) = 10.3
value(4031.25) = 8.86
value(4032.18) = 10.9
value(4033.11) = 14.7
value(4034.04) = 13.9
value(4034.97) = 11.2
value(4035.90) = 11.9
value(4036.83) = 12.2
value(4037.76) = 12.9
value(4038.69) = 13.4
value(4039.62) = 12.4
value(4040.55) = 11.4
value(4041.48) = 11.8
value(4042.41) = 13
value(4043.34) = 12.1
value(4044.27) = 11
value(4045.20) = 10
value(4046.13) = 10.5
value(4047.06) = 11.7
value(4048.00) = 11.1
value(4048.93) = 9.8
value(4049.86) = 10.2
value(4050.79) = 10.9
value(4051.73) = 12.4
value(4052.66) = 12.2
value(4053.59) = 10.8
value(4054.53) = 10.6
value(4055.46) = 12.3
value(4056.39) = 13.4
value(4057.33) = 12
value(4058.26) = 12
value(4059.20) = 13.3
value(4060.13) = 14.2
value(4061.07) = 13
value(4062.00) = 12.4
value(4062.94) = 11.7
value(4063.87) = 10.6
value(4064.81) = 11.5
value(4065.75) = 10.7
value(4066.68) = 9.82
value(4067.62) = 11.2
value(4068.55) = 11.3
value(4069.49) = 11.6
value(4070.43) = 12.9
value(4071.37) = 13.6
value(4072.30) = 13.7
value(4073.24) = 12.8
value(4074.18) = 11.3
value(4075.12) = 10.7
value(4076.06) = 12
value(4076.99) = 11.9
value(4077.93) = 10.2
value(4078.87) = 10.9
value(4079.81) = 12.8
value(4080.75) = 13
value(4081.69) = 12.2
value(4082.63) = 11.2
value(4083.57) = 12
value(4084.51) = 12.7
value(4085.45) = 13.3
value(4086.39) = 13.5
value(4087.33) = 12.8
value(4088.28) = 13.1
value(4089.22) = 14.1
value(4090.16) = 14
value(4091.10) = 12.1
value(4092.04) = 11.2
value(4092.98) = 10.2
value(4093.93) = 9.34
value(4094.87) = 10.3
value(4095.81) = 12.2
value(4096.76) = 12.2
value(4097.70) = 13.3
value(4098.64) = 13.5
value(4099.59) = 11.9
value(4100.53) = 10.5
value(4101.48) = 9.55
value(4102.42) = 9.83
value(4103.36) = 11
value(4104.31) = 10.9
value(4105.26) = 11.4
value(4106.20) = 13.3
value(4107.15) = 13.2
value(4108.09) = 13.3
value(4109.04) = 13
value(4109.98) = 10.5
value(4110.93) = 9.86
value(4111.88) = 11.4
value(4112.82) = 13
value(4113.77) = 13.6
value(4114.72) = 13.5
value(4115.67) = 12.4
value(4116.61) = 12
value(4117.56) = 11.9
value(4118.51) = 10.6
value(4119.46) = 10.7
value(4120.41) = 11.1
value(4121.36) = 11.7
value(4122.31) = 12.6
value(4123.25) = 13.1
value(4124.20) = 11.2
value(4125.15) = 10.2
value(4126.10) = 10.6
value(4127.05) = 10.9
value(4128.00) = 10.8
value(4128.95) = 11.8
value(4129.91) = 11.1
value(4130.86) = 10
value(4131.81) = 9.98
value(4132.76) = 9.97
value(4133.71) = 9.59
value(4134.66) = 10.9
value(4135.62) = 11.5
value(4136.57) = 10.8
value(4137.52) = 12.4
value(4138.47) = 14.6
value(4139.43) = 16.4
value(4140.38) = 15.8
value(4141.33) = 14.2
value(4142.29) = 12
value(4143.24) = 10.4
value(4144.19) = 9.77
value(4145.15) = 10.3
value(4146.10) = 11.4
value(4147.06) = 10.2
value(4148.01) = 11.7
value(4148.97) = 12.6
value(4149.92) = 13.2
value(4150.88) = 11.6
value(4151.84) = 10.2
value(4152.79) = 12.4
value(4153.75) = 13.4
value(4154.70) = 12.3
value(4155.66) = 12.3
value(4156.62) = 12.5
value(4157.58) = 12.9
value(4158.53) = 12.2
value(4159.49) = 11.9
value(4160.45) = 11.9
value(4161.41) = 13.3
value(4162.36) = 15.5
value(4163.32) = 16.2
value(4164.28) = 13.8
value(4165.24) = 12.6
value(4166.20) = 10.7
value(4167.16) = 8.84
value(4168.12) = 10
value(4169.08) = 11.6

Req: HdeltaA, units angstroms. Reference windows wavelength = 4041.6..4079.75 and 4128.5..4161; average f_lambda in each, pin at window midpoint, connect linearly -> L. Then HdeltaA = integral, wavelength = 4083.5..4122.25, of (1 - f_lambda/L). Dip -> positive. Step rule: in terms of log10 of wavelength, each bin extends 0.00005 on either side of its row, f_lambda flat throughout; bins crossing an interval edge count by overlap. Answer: -0.5 angstroms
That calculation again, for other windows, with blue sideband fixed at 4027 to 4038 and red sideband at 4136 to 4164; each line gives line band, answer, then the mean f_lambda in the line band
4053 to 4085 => 0.6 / 12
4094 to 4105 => 0.9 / 11.3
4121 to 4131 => 0.9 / 11.3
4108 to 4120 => 0.5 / 11.9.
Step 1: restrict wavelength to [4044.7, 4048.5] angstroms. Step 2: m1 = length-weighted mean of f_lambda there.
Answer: 10.8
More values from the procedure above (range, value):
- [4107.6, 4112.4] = 11.7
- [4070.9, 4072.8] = 13.7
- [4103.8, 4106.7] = 11.8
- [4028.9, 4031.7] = 10.8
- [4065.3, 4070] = 10.9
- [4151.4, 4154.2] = 12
